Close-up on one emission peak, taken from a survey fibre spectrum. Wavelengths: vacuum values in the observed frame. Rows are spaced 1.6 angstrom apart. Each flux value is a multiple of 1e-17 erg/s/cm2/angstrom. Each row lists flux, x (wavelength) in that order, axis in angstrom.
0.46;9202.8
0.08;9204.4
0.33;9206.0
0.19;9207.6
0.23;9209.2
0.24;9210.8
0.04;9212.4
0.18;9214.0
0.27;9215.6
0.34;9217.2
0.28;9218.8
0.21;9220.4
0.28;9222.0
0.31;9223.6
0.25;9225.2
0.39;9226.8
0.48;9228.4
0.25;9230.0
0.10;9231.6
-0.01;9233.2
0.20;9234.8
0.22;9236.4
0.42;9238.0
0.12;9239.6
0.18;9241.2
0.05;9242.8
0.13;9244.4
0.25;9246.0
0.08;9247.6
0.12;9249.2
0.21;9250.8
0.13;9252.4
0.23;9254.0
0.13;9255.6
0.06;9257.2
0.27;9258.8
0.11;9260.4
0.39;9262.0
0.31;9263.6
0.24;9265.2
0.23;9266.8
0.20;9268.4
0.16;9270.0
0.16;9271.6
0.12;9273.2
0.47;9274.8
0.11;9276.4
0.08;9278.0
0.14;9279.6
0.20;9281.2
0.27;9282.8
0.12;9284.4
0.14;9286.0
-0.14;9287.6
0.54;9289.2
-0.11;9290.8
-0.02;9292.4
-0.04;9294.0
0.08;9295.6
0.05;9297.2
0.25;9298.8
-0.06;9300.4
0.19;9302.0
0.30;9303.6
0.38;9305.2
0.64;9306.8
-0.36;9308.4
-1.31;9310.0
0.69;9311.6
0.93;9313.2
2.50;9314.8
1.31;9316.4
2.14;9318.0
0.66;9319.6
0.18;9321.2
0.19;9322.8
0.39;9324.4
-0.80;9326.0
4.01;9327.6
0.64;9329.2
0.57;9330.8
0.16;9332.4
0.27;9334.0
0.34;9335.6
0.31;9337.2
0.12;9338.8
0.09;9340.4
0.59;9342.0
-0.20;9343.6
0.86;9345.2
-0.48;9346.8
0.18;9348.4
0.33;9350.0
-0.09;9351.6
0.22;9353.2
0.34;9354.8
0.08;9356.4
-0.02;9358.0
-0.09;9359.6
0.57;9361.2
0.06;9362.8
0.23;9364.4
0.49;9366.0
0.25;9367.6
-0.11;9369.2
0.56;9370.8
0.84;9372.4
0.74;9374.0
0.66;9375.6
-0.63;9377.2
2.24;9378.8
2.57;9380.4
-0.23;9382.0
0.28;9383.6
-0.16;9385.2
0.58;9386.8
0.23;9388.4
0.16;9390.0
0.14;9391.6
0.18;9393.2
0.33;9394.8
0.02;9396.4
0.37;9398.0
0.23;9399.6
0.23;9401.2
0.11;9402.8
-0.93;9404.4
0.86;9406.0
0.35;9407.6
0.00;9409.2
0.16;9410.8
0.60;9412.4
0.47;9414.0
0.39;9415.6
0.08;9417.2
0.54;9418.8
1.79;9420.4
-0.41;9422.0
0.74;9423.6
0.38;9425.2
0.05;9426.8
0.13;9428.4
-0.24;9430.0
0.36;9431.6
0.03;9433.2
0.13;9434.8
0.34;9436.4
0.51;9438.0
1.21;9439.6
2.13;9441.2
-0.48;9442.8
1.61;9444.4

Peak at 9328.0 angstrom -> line H-gamma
